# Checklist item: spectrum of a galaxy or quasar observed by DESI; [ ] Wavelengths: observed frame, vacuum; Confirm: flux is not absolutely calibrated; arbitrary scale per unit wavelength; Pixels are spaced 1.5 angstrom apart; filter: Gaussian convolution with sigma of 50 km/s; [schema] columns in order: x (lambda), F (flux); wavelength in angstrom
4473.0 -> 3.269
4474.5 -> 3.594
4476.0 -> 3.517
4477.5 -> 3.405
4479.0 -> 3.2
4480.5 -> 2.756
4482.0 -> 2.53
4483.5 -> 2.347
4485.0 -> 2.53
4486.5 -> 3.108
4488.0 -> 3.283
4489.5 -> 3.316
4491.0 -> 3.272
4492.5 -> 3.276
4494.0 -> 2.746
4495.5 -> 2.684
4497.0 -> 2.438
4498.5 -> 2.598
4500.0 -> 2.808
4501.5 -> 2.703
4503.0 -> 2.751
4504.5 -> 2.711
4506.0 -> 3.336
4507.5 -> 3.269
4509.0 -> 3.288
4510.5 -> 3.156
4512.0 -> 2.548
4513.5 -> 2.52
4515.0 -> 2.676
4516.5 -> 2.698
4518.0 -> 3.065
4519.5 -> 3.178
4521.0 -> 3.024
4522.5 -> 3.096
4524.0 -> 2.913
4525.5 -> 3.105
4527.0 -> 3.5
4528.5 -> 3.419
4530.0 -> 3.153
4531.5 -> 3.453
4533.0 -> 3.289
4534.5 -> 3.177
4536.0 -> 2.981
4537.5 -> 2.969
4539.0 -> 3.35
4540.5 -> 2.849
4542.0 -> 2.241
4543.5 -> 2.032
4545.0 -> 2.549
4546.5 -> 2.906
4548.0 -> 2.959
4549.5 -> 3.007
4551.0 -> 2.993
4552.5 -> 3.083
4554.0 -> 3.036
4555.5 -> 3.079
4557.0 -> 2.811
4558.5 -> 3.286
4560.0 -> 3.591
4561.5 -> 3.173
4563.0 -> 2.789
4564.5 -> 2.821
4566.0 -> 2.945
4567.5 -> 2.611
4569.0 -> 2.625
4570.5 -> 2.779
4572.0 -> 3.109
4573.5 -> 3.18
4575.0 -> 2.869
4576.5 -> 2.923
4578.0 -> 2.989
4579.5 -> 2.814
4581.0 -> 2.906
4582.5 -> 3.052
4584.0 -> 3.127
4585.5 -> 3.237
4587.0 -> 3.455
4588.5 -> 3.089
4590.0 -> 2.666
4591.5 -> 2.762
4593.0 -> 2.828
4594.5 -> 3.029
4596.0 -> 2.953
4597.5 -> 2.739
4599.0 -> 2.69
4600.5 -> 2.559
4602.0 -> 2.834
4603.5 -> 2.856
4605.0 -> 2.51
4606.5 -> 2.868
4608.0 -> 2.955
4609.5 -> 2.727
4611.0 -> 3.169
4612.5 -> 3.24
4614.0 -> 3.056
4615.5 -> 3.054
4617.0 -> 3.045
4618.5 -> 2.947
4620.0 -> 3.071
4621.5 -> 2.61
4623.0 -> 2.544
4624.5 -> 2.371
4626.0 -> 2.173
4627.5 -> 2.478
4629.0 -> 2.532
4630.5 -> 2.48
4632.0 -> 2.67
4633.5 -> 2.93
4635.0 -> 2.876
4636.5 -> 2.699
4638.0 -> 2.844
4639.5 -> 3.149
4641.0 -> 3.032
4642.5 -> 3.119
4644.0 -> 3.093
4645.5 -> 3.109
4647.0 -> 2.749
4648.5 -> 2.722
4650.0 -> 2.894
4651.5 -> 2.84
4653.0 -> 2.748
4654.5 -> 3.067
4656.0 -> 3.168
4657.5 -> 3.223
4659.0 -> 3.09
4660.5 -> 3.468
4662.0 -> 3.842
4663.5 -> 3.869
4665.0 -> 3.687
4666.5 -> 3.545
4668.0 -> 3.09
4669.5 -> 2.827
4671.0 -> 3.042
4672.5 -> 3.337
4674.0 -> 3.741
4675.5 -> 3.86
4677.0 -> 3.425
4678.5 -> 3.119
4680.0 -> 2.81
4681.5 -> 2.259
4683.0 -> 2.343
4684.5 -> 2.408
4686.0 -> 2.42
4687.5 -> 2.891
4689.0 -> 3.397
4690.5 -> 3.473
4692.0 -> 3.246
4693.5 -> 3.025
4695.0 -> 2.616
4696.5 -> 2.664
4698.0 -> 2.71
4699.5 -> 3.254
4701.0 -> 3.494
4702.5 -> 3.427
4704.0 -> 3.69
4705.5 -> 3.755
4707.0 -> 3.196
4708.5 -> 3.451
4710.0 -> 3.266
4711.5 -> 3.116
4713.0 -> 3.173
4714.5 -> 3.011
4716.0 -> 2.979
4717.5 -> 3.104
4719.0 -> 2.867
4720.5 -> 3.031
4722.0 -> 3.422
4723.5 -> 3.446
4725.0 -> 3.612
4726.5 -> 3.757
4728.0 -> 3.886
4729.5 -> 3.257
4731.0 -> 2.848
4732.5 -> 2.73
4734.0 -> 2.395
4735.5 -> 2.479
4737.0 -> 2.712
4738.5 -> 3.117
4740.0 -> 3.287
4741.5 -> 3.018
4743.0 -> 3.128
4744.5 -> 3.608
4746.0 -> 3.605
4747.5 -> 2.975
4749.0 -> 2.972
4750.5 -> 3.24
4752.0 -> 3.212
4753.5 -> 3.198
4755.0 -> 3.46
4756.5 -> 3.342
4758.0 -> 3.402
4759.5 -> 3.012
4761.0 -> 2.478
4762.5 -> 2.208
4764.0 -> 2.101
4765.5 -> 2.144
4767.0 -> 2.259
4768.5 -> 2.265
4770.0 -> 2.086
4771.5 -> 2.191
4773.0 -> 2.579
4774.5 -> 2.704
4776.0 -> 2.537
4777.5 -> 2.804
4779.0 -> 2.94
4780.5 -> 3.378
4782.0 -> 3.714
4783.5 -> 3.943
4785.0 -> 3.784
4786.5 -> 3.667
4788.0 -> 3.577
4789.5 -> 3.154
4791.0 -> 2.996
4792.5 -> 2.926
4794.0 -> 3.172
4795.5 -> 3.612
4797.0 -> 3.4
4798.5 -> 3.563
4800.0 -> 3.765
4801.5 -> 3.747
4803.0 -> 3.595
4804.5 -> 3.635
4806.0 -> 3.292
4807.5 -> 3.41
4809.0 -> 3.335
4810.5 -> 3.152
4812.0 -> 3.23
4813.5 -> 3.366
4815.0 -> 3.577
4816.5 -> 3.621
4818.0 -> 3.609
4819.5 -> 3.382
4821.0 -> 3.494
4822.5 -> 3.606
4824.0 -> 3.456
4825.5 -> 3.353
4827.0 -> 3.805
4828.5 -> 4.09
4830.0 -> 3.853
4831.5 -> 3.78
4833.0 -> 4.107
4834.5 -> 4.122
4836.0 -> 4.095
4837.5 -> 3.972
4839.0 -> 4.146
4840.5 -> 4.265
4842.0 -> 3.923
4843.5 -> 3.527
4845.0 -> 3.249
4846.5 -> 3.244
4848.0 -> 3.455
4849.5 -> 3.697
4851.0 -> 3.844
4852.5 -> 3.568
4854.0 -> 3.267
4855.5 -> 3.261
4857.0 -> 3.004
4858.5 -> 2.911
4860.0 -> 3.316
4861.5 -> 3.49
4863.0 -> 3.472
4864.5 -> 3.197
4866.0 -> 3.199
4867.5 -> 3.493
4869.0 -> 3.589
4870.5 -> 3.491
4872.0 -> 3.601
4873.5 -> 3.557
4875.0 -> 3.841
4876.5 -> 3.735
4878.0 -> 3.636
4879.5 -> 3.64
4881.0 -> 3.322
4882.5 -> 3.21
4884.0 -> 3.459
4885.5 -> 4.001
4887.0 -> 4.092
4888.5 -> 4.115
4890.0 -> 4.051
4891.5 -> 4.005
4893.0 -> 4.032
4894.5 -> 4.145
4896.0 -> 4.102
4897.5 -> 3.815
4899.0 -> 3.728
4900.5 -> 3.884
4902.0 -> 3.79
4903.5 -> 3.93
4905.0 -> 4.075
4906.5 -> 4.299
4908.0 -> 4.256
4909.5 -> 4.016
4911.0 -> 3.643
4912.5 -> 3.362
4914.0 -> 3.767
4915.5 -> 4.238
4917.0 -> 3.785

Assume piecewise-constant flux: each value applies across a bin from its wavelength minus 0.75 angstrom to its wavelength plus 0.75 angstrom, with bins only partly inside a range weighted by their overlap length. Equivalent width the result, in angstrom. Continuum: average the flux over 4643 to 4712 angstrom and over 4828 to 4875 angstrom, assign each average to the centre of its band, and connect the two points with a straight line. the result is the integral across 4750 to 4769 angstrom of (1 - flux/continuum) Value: 3.2 angstrom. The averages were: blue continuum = 3.14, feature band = 2.8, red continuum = 3.61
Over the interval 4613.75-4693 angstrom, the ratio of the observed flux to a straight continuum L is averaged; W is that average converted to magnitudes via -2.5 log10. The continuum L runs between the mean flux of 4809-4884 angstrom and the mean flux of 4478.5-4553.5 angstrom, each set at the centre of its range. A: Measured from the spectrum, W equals 0.07 mag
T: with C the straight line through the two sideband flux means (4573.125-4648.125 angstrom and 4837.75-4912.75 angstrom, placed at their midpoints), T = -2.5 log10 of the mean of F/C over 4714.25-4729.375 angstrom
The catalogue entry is -0.04 mag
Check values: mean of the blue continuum 2.87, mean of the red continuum 3.68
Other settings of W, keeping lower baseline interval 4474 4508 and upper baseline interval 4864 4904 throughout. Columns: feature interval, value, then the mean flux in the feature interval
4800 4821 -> 0.04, 3.47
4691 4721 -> 0.07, 3.16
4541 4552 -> 0.15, 2.68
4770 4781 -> 0.30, 2.67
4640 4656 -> 0.11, 2.95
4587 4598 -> 0.09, 2.91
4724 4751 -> 0.10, 3.15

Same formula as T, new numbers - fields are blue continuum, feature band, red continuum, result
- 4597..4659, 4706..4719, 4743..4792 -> -0.08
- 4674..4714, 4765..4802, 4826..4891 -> 0.11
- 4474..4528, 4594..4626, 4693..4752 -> 0.09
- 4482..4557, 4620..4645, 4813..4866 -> 0.16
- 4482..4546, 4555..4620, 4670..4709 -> 0.02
